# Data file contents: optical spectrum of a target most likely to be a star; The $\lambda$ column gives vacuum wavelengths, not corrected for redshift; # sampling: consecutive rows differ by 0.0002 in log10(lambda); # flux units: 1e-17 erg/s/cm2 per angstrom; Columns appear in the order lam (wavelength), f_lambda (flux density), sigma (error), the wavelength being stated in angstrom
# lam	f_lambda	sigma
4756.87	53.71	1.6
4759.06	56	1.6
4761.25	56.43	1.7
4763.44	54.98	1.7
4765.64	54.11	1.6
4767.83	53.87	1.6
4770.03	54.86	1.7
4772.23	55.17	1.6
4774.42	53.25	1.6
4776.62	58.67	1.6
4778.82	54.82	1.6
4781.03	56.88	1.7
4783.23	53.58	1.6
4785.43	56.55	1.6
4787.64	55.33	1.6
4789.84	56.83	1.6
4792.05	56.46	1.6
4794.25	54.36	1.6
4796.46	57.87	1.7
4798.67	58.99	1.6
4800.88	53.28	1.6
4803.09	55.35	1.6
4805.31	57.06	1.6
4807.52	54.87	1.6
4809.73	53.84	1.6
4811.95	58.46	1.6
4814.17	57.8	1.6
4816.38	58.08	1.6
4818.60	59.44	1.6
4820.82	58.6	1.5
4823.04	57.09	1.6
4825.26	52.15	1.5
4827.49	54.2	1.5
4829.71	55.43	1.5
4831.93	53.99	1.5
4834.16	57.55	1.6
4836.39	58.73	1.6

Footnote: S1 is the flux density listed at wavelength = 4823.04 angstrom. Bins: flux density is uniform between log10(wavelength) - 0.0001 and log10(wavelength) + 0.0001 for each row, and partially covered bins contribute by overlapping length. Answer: 57.09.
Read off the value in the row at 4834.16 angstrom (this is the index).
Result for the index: 57.55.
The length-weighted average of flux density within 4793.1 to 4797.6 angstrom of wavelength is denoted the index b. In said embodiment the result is 56.2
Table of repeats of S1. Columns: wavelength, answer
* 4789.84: 56.83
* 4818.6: 59.44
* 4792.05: 56.46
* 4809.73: 53.84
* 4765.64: 54.11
